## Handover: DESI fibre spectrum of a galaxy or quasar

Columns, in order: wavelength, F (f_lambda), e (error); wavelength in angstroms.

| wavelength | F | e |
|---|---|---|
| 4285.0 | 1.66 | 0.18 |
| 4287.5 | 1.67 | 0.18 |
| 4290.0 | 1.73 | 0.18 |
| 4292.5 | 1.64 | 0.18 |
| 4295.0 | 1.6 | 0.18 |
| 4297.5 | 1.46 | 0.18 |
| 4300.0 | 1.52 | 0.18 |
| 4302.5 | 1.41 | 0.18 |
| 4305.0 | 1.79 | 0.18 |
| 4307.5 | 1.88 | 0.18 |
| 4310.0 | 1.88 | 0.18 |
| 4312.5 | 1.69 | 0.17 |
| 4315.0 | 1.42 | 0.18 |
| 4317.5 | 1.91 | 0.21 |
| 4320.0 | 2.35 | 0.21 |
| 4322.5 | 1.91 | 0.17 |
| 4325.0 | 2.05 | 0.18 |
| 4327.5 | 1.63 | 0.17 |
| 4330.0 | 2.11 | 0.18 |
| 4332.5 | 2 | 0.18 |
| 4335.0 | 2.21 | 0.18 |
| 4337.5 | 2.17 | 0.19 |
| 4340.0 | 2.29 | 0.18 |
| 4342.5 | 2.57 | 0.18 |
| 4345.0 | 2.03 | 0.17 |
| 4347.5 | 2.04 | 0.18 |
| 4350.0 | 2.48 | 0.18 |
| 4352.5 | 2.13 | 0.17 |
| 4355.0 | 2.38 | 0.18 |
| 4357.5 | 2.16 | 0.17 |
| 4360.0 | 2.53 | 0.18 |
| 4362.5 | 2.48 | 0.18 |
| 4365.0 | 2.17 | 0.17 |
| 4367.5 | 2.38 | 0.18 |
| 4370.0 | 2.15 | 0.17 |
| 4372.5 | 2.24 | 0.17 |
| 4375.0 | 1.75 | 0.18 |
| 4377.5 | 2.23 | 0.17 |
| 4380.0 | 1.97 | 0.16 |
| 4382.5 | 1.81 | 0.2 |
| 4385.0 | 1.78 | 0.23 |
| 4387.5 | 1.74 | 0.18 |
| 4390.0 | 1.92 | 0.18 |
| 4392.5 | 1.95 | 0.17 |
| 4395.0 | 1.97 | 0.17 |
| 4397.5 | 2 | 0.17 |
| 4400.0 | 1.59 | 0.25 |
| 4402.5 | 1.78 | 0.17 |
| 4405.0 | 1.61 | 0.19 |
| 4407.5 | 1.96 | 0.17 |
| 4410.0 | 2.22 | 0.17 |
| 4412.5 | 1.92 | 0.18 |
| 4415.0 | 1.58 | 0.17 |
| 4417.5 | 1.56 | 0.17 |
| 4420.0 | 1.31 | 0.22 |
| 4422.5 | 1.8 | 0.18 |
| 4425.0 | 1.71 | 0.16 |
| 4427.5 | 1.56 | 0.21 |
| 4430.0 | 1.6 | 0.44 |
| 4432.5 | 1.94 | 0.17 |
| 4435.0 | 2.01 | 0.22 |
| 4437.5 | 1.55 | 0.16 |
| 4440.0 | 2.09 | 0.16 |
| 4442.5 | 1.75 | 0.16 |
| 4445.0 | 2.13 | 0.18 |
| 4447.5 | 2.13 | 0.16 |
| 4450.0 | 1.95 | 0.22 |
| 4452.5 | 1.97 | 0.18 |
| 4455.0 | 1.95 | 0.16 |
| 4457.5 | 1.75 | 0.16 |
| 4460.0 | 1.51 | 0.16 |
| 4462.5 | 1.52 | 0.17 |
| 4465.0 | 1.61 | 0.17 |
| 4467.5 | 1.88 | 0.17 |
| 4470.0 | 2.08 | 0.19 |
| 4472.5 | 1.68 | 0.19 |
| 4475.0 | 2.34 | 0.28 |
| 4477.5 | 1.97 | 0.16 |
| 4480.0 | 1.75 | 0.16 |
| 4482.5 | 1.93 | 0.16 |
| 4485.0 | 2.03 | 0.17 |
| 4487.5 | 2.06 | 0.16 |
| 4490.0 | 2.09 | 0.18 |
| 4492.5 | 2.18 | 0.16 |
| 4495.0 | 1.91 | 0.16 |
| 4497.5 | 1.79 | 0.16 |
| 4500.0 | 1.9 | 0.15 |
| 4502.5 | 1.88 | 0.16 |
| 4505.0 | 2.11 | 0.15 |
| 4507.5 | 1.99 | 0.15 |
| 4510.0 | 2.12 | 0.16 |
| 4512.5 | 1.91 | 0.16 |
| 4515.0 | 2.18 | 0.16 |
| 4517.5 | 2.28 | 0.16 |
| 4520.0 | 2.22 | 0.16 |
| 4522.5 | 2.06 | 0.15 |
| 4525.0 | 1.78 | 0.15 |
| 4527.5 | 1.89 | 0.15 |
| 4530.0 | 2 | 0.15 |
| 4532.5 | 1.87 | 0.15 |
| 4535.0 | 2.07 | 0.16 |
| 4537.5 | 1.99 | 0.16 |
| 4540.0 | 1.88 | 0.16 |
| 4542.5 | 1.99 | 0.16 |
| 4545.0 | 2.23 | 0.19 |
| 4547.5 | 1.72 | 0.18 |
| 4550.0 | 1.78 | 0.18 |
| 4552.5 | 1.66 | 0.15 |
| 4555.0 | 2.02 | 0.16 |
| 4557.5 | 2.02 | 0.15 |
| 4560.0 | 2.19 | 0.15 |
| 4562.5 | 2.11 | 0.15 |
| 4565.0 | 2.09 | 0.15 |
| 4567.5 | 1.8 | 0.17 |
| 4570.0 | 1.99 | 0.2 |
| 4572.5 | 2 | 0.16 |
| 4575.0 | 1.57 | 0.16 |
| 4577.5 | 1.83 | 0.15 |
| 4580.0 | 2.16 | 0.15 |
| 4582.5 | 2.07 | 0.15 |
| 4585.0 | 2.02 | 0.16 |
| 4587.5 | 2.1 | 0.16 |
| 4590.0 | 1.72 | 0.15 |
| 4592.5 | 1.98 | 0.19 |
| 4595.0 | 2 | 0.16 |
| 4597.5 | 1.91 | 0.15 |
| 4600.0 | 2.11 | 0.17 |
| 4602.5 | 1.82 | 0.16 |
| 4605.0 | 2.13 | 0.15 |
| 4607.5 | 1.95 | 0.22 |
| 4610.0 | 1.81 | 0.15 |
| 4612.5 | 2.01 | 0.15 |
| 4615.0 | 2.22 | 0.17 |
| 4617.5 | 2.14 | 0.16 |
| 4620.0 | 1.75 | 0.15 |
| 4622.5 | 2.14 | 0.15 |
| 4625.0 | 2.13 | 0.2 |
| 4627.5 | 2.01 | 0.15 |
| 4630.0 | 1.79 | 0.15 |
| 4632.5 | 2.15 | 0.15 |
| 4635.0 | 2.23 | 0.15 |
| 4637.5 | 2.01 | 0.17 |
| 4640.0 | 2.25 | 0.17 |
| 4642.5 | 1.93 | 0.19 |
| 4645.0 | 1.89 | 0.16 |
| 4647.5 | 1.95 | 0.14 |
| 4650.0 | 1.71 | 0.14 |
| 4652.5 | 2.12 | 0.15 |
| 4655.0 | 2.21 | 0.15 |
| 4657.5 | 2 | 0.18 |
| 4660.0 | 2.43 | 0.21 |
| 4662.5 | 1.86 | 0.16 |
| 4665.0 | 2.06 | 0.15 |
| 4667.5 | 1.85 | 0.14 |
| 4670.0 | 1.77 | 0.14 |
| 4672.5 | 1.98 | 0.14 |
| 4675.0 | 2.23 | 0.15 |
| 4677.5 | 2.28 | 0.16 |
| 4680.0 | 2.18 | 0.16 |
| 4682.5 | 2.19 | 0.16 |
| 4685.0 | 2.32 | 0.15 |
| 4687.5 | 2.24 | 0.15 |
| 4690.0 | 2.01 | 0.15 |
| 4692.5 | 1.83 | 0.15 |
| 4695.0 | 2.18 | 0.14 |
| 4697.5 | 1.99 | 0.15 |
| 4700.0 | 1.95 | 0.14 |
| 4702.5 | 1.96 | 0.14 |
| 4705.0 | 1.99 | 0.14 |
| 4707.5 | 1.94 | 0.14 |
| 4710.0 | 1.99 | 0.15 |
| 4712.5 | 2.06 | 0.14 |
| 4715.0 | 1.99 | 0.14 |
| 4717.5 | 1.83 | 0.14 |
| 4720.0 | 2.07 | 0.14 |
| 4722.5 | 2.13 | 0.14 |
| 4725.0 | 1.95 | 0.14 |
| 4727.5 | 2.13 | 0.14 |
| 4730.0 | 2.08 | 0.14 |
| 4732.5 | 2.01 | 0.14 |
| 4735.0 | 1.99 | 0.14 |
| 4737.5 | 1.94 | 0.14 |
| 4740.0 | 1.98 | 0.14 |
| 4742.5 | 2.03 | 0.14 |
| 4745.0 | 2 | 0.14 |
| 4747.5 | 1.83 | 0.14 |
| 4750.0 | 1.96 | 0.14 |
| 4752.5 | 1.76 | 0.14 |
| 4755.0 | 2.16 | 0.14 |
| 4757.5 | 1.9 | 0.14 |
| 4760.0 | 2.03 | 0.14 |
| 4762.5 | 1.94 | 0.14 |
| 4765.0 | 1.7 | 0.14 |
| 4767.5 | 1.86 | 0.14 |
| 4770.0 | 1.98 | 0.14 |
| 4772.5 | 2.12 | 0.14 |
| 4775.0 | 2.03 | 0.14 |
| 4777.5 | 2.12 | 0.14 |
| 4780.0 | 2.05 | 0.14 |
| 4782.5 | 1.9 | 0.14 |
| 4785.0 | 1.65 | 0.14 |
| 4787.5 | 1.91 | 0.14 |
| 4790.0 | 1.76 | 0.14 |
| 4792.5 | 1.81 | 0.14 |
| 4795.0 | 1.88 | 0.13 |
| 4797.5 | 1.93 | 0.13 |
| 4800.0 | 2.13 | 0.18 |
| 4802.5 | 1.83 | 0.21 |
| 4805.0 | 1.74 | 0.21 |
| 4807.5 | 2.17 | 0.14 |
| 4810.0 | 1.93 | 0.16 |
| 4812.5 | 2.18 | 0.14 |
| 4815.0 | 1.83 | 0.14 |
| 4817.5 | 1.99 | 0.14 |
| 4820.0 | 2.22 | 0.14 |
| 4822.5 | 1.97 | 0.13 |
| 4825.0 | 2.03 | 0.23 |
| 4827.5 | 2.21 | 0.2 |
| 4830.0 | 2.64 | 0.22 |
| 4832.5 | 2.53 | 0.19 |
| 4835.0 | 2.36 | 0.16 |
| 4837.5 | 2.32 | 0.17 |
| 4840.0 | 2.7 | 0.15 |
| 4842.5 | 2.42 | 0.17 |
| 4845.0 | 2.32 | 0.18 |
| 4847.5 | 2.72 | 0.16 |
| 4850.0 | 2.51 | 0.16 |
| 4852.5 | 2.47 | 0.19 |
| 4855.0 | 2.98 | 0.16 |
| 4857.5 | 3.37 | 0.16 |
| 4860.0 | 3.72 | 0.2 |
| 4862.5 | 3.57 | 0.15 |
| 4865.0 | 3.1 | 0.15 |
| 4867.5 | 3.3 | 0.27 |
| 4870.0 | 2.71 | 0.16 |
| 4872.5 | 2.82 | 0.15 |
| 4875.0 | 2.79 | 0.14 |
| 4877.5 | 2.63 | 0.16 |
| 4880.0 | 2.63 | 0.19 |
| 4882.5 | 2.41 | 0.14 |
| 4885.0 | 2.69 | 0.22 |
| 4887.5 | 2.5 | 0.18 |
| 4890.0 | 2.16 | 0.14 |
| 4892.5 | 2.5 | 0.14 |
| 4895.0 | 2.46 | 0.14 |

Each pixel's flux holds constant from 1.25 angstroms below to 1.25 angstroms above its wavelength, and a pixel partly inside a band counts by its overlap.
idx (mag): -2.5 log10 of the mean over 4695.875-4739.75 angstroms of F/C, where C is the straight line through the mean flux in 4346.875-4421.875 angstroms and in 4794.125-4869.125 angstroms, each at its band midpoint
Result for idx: 0.16 mag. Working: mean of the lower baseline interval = 1.99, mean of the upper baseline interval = 2.44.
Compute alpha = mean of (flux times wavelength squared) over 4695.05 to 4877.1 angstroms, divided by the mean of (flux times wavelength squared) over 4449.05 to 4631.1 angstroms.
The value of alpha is 1.25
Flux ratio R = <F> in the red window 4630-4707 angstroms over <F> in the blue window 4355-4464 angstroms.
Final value 1.1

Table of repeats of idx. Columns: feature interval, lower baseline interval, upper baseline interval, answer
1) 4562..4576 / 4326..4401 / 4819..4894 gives 0.21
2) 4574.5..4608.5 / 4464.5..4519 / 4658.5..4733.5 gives 0.03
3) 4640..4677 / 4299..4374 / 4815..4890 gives 0.20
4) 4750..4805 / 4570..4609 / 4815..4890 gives 0.25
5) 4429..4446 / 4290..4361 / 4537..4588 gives 0.05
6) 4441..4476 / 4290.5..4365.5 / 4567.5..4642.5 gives 0.07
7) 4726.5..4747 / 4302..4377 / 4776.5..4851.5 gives 0.06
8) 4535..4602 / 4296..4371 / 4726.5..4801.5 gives 0.02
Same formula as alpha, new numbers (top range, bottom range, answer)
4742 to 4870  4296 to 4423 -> 1.39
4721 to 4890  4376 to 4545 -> 1.38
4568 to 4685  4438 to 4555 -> 1.10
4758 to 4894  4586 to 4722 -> 1.24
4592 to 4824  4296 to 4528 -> 1.17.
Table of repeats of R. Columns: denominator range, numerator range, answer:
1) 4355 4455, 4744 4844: 1.06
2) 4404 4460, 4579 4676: 1.11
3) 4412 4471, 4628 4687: 1.16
